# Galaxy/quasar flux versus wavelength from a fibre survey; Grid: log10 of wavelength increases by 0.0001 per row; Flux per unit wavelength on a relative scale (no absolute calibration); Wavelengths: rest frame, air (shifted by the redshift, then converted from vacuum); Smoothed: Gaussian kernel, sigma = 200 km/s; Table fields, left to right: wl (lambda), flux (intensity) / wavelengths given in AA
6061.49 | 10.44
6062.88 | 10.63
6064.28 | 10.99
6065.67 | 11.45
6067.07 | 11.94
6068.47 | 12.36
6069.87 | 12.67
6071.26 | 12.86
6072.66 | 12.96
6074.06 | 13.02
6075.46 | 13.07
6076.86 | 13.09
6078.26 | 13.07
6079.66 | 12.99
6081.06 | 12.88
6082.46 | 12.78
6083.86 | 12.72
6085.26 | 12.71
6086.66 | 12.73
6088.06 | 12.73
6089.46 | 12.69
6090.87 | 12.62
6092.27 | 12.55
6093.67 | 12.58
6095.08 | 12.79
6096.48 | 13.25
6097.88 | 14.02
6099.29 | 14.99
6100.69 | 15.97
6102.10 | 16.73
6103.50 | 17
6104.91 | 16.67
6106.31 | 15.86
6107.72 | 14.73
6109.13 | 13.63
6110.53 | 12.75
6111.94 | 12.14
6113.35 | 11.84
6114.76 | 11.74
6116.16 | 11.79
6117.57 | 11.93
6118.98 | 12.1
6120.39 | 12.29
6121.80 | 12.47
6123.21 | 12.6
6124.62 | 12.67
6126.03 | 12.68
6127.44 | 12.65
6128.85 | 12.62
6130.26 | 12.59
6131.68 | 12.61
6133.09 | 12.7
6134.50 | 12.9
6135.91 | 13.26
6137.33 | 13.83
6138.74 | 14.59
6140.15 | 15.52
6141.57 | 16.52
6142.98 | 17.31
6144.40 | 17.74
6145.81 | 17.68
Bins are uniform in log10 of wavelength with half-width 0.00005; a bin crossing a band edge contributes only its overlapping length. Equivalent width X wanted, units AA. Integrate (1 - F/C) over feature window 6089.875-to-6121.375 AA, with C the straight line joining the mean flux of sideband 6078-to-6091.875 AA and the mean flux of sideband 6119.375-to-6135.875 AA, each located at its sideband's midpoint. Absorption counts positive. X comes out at -2.2 AA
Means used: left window 12.8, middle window 13.6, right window 12.6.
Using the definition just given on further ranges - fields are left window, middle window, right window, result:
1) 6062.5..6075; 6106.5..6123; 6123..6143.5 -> 0.8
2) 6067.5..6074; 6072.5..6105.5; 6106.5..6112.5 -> -1.2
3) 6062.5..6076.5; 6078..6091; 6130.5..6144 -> -0.1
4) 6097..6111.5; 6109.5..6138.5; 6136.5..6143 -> 5.1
